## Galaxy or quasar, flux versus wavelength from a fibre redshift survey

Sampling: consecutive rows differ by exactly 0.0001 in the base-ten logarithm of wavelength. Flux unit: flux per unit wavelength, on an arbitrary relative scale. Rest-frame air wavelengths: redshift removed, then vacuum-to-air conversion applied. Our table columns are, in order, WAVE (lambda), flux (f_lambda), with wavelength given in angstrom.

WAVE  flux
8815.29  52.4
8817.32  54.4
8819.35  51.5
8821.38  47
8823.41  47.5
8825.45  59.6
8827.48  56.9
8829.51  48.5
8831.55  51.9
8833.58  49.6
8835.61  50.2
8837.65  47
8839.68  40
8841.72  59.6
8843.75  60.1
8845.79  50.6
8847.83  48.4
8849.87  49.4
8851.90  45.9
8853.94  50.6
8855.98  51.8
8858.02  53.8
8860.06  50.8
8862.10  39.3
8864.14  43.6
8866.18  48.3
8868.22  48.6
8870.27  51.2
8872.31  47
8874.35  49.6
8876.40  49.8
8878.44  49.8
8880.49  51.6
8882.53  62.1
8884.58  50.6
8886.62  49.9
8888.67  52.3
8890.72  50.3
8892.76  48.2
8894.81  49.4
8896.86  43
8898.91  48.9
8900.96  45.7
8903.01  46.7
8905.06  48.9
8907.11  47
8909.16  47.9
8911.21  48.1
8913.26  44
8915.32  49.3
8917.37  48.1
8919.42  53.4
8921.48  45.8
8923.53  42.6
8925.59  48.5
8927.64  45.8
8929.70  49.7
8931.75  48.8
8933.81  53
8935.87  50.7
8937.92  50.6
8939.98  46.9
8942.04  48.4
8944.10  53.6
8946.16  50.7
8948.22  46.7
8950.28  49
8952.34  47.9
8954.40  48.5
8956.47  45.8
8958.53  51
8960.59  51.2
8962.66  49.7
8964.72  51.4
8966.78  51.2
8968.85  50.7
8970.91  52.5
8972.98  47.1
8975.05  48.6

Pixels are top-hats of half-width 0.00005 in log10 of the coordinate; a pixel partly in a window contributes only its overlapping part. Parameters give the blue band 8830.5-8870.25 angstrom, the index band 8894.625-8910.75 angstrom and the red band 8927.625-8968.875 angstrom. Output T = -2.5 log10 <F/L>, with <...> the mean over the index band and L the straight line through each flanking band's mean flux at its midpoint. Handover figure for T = 0.06 mag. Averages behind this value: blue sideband 49.5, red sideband 49.6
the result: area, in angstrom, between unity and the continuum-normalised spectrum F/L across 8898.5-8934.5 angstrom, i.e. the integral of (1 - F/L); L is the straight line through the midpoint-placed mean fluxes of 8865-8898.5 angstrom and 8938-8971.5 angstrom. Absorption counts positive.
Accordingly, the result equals 1.47 angstrom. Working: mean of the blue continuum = 50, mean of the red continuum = 49.7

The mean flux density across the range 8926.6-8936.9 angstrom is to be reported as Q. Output 49.6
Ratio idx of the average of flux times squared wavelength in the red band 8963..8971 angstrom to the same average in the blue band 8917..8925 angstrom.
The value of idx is 1.1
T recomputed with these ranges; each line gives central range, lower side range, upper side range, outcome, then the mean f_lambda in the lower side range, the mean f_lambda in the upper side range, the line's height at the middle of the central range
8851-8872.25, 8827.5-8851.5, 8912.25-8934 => 0.035 mag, 50.6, 47.9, 49.9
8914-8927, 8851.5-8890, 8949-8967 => 0.041 mag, 49.9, 49.4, 49.6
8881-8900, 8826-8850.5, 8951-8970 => 0.001 mag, 51.2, 49.7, 50.6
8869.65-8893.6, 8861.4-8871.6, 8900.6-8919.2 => -0.093 mag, 46.4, 47.6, 46.9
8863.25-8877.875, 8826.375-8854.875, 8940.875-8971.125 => 0.045 mag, 50.7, 49.8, 50.4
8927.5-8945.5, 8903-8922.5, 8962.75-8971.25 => -0.012 mag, 48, 51.2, 49.4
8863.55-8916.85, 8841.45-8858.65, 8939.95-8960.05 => 0.039 mag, 51.9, 49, 50.7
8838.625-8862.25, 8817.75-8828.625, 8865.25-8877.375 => 0.003 mag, 52.6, 49.1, 50.6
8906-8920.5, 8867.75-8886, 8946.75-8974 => 0.048 mag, 51.2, 49.5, 50.4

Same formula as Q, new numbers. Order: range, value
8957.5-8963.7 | 50.6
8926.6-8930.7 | 47.8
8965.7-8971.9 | 51.5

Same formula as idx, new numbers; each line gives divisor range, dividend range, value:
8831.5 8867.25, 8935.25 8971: 1.03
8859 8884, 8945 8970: 1.02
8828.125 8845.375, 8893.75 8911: 0.94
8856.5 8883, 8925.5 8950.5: 1.02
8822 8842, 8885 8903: 0.97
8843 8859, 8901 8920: 0.95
